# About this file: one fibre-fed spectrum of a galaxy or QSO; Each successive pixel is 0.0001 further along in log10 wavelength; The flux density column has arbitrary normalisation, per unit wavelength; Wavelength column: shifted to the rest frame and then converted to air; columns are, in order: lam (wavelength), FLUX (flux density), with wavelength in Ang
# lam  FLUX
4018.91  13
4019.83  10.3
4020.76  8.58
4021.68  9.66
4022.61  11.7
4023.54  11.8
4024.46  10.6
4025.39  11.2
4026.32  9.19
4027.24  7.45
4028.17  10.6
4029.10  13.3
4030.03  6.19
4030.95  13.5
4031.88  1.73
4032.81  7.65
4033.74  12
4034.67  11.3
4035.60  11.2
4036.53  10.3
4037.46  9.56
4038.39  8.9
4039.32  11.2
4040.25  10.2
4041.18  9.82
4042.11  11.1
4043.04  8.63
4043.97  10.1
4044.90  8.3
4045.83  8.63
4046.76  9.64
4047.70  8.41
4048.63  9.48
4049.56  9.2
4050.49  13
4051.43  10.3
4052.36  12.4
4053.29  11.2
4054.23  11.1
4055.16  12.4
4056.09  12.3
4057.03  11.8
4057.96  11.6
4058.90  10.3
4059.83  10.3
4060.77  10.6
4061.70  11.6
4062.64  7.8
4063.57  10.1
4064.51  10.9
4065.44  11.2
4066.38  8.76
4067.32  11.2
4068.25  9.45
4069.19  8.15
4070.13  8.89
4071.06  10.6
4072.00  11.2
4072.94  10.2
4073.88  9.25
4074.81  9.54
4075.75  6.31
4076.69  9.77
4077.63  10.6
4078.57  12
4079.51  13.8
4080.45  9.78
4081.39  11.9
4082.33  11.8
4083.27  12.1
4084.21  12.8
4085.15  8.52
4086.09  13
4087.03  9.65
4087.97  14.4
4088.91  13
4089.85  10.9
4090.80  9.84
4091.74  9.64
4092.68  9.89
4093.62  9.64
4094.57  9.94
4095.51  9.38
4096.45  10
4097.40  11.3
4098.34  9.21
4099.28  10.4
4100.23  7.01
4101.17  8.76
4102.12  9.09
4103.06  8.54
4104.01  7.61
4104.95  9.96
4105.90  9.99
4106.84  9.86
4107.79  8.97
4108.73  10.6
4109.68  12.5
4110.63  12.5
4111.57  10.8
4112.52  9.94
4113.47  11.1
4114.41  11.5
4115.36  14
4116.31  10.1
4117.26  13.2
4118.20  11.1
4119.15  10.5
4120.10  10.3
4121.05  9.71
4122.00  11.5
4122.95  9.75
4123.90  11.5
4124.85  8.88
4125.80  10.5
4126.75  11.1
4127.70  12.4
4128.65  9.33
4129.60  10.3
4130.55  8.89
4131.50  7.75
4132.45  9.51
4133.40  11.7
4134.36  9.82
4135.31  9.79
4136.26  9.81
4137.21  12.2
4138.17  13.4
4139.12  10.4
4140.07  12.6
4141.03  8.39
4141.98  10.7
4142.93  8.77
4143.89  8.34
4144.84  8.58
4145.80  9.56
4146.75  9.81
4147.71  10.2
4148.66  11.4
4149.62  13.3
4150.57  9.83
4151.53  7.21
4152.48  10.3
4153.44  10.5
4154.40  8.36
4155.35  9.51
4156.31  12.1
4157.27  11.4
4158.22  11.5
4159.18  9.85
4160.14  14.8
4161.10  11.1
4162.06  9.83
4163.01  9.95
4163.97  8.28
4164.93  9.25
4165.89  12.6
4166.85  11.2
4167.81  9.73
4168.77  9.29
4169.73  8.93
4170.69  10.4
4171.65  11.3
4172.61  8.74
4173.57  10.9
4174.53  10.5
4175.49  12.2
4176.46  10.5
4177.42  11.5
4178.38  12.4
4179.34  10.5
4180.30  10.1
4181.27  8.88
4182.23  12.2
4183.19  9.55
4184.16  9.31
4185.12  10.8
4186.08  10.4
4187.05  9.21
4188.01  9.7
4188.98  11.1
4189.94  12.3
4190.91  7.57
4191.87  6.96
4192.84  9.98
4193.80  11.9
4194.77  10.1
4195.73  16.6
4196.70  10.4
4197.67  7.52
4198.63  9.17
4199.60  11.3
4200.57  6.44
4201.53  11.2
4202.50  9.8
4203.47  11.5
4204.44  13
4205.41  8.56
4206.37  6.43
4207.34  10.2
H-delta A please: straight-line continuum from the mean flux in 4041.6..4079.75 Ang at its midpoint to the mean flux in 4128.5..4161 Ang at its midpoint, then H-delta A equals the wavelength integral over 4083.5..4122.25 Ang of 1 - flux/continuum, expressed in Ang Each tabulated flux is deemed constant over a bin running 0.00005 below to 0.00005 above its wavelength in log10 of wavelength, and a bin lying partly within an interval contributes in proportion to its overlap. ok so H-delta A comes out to -0.8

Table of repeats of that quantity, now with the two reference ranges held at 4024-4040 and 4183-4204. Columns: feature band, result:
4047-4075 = -1.7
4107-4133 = -1.8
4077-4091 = -2.5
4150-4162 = -0.6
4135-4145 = -0.3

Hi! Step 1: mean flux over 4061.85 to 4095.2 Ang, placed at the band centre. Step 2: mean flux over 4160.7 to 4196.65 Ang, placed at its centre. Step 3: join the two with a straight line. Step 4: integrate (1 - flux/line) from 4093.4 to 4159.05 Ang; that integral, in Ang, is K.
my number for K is 1.2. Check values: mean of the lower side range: 10.5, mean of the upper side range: 10.4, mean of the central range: 10.3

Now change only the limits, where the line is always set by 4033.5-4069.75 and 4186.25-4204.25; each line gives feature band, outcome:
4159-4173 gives -0.19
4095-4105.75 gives 1.12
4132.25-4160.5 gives -0.53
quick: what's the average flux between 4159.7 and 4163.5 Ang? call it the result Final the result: 11.4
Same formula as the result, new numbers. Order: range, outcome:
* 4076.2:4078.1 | 10.1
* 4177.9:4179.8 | 11.5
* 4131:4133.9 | 9.63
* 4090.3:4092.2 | 9.72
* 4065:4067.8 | 10.4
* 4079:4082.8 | 11.8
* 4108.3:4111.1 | 11.9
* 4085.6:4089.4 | 12.5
